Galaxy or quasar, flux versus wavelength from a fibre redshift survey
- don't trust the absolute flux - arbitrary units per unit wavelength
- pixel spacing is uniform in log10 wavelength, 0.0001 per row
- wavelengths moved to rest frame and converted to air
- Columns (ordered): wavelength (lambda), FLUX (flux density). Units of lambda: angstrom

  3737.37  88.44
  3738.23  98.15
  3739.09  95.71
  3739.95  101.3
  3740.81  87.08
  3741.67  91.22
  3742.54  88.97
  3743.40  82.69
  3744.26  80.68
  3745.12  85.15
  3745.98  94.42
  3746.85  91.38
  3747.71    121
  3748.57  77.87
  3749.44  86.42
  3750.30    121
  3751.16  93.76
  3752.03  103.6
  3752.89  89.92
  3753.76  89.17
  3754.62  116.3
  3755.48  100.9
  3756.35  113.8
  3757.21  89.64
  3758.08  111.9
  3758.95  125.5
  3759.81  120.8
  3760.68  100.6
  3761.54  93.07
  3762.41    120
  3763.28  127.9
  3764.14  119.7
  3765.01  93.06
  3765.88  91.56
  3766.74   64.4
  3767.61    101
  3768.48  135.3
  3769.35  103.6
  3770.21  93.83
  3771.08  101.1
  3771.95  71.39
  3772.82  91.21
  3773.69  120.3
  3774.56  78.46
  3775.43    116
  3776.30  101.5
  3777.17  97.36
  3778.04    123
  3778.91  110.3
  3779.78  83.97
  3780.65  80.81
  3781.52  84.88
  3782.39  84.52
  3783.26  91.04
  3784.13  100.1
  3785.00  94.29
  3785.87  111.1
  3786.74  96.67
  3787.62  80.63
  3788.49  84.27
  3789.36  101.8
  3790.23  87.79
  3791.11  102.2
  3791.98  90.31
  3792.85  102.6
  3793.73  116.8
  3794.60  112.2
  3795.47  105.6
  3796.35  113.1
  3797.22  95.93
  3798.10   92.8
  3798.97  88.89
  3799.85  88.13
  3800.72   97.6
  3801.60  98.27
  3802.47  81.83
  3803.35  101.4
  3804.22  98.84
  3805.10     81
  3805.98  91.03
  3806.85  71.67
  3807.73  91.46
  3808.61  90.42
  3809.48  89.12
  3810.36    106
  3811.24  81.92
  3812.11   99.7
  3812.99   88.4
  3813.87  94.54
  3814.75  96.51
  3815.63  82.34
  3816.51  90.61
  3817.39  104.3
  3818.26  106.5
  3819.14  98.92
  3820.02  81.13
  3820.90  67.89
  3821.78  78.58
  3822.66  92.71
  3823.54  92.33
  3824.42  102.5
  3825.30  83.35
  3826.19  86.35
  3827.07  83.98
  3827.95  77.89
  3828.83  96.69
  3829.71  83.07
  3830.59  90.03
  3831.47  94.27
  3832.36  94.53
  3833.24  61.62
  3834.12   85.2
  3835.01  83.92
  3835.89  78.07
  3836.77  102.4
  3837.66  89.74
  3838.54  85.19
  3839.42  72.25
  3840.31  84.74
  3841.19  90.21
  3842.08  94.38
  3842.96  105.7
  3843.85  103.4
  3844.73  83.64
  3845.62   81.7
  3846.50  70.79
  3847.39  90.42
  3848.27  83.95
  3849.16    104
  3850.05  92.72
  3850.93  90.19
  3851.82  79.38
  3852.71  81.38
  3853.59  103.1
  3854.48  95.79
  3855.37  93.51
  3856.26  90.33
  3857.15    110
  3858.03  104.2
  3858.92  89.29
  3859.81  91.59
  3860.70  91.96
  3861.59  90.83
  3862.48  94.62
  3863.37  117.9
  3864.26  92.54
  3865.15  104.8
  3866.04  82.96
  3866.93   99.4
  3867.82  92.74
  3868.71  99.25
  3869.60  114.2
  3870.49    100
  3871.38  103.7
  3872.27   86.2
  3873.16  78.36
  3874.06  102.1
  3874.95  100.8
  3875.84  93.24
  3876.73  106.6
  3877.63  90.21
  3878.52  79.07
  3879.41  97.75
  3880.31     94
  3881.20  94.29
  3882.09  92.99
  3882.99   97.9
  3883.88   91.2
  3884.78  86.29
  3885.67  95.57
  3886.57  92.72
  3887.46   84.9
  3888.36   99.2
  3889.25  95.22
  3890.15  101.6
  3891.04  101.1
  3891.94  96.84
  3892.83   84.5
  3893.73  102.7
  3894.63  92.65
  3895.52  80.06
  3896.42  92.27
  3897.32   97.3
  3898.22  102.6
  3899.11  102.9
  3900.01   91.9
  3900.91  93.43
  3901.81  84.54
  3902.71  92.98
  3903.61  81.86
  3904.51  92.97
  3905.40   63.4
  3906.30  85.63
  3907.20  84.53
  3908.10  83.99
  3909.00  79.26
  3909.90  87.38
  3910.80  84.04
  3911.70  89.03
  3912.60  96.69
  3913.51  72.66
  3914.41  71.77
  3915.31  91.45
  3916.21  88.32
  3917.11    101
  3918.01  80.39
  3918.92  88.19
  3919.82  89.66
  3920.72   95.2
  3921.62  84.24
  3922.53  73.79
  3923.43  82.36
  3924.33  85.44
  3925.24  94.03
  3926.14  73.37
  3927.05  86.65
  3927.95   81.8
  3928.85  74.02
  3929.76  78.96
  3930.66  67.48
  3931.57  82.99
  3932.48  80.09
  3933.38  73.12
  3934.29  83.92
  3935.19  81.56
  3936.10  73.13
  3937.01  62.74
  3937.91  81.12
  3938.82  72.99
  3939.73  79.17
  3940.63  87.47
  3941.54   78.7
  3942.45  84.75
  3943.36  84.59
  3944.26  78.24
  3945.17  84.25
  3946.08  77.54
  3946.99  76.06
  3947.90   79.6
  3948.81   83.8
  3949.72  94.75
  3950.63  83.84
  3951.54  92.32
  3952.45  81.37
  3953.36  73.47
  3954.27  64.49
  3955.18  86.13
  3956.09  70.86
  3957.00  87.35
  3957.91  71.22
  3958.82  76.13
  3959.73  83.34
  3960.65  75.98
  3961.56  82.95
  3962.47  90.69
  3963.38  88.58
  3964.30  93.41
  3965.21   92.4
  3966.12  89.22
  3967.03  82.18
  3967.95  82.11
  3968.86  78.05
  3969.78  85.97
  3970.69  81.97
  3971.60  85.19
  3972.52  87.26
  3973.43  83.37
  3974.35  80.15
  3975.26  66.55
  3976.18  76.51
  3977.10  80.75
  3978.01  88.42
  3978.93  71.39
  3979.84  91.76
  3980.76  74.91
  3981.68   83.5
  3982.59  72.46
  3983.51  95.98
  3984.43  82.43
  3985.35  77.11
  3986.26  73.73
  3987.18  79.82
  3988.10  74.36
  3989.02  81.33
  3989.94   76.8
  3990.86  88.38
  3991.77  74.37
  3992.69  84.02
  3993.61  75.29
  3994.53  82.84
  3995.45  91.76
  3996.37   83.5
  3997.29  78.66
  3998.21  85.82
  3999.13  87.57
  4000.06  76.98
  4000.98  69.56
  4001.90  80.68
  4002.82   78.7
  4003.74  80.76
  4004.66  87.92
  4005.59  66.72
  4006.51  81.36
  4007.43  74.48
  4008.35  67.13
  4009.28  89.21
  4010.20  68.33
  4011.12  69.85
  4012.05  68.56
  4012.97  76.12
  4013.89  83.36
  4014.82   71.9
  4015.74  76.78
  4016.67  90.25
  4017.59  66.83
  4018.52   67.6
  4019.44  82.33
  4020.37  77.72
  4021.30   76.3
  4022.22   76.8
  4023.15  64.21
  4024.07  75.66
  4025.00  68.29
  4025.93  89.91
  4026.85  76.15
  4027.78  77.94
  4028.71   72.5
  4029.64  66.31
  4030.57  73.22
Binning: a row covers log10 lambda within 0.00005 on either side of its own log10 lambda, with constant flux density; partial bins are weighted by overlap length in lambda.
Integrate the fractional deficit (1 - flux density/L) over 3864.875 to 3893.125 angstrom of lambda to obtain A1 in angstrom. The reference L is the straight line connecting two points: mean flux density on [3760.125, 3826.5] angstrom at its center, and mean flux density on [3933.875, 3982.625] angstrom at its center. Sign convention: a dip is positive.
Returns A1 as -2.2 angstrom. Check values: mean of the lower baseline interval 95.7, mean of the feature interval 95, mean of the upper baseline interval 81.2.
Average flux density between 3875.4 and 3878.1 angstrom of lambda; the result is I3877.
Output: 96.5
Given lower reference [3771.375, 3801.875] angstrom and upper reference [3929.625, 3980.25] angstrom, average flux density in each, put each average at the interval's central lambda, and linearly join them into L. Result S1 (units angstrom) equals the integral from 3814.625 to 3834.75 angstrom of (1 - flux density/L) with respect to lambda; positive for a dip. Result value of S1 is 1.13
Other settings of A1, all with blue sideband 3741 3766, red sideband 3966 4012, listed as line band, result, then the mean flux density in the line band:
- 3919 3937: 1.0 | 80.8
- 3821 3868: 1.2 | 90.3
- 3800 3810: 0.6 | 90.3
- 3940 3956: 0.4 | 81.6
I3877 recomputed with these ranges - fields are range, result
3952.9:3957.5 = 76.5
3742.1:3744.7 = 84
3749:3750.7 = 103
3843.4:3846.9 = 85.1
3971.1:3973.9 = 85.2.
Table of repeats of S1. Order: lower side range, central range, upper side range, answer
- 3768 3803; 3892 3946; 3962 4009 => 1.53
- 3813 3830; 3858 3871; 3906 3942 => -1.68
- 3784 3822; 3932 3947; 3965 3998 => 0.98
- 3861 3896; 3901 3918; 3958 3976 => 1.08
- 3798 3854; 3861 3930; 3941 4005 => -4.14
